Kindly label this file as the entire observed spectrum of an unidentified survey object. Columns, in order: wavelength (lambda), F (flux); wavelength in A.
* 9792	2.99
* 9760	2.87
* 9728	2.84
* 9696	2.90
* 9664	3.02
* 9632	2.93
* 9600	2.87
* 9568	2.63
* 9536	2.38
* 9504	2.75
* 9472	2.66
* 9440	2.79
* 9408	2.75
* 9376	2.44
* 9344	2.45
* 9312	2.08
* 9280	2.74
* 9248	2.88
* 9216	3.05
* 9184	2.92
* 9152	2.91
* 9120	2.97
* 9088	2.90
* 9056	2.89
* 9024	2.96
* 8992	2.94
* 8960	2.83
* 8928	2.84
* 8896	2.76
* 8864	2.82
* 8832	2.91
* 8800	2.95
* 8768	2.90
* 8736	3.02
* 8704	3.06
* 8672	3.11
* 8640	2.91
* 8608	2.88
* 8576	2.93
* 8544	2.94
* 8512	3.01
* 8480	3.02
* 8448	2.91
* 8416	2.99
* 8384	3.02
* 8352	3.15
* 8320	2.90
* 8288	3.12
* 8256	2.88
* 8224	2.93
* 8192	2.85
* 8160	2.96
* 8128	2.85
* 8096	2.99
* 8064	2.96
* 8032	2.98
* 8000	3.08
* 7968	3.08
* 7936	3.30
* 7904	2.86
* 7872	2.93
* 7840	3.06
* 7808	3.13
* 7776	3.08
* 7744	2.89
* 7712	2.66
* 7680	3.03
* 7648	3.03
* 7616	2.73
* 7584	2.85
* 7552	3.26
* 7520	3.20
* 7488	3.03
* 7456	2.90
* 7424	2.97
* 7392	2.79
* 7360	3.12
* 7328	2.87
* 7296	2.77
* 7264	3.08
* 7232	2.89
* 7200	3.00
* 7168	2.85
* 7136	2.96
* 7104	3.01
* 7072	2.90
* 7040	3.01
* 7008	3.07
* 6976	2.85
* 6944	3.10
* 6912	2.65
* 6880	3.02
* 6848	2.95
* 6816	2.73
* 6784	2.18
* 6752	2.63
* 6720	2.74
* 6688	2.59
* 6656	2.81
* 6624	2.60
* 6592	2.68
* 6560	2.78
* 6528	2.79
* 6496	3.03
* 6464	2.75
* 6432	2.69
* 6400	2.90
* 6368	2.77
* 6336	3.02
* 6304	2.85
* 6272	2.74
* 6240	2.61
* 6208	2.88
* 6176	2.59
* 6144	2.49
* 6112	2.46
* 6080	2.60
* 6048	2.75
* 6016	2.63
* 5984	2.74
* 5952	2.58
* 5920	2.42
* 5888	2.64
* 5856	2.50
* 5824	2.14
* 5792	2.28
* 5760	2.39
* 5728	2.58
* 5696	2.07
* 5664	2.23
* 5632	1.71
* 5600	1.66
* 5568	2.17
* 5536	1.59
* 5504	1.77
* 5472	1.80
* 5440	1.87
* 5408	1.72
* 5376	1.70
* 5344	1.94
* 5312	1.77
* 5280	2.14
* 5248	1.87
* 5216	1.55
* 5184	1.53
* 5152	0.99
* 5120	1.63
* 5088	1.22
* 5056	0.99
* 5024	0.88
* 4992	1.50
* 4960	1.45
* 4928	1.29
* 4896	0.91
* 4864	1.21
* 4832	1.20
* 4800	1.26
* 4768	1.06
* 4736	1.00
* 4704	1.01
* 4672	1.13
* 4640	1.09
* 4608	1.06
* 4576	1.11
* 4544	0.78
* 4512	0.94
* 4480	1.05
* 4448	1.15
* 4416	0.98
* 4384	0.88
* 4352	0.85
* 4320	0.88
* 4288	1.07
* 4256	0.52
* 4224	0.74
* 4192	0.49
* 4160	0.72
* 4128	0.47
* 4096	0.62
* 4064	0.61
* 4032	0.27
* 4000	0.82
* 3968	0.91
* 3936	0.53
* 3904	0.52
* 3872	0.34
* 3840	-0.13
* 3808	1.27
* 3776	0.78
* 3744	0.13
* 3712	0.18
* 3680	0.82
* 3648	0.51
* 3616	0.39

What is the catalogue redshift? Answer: 0.309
